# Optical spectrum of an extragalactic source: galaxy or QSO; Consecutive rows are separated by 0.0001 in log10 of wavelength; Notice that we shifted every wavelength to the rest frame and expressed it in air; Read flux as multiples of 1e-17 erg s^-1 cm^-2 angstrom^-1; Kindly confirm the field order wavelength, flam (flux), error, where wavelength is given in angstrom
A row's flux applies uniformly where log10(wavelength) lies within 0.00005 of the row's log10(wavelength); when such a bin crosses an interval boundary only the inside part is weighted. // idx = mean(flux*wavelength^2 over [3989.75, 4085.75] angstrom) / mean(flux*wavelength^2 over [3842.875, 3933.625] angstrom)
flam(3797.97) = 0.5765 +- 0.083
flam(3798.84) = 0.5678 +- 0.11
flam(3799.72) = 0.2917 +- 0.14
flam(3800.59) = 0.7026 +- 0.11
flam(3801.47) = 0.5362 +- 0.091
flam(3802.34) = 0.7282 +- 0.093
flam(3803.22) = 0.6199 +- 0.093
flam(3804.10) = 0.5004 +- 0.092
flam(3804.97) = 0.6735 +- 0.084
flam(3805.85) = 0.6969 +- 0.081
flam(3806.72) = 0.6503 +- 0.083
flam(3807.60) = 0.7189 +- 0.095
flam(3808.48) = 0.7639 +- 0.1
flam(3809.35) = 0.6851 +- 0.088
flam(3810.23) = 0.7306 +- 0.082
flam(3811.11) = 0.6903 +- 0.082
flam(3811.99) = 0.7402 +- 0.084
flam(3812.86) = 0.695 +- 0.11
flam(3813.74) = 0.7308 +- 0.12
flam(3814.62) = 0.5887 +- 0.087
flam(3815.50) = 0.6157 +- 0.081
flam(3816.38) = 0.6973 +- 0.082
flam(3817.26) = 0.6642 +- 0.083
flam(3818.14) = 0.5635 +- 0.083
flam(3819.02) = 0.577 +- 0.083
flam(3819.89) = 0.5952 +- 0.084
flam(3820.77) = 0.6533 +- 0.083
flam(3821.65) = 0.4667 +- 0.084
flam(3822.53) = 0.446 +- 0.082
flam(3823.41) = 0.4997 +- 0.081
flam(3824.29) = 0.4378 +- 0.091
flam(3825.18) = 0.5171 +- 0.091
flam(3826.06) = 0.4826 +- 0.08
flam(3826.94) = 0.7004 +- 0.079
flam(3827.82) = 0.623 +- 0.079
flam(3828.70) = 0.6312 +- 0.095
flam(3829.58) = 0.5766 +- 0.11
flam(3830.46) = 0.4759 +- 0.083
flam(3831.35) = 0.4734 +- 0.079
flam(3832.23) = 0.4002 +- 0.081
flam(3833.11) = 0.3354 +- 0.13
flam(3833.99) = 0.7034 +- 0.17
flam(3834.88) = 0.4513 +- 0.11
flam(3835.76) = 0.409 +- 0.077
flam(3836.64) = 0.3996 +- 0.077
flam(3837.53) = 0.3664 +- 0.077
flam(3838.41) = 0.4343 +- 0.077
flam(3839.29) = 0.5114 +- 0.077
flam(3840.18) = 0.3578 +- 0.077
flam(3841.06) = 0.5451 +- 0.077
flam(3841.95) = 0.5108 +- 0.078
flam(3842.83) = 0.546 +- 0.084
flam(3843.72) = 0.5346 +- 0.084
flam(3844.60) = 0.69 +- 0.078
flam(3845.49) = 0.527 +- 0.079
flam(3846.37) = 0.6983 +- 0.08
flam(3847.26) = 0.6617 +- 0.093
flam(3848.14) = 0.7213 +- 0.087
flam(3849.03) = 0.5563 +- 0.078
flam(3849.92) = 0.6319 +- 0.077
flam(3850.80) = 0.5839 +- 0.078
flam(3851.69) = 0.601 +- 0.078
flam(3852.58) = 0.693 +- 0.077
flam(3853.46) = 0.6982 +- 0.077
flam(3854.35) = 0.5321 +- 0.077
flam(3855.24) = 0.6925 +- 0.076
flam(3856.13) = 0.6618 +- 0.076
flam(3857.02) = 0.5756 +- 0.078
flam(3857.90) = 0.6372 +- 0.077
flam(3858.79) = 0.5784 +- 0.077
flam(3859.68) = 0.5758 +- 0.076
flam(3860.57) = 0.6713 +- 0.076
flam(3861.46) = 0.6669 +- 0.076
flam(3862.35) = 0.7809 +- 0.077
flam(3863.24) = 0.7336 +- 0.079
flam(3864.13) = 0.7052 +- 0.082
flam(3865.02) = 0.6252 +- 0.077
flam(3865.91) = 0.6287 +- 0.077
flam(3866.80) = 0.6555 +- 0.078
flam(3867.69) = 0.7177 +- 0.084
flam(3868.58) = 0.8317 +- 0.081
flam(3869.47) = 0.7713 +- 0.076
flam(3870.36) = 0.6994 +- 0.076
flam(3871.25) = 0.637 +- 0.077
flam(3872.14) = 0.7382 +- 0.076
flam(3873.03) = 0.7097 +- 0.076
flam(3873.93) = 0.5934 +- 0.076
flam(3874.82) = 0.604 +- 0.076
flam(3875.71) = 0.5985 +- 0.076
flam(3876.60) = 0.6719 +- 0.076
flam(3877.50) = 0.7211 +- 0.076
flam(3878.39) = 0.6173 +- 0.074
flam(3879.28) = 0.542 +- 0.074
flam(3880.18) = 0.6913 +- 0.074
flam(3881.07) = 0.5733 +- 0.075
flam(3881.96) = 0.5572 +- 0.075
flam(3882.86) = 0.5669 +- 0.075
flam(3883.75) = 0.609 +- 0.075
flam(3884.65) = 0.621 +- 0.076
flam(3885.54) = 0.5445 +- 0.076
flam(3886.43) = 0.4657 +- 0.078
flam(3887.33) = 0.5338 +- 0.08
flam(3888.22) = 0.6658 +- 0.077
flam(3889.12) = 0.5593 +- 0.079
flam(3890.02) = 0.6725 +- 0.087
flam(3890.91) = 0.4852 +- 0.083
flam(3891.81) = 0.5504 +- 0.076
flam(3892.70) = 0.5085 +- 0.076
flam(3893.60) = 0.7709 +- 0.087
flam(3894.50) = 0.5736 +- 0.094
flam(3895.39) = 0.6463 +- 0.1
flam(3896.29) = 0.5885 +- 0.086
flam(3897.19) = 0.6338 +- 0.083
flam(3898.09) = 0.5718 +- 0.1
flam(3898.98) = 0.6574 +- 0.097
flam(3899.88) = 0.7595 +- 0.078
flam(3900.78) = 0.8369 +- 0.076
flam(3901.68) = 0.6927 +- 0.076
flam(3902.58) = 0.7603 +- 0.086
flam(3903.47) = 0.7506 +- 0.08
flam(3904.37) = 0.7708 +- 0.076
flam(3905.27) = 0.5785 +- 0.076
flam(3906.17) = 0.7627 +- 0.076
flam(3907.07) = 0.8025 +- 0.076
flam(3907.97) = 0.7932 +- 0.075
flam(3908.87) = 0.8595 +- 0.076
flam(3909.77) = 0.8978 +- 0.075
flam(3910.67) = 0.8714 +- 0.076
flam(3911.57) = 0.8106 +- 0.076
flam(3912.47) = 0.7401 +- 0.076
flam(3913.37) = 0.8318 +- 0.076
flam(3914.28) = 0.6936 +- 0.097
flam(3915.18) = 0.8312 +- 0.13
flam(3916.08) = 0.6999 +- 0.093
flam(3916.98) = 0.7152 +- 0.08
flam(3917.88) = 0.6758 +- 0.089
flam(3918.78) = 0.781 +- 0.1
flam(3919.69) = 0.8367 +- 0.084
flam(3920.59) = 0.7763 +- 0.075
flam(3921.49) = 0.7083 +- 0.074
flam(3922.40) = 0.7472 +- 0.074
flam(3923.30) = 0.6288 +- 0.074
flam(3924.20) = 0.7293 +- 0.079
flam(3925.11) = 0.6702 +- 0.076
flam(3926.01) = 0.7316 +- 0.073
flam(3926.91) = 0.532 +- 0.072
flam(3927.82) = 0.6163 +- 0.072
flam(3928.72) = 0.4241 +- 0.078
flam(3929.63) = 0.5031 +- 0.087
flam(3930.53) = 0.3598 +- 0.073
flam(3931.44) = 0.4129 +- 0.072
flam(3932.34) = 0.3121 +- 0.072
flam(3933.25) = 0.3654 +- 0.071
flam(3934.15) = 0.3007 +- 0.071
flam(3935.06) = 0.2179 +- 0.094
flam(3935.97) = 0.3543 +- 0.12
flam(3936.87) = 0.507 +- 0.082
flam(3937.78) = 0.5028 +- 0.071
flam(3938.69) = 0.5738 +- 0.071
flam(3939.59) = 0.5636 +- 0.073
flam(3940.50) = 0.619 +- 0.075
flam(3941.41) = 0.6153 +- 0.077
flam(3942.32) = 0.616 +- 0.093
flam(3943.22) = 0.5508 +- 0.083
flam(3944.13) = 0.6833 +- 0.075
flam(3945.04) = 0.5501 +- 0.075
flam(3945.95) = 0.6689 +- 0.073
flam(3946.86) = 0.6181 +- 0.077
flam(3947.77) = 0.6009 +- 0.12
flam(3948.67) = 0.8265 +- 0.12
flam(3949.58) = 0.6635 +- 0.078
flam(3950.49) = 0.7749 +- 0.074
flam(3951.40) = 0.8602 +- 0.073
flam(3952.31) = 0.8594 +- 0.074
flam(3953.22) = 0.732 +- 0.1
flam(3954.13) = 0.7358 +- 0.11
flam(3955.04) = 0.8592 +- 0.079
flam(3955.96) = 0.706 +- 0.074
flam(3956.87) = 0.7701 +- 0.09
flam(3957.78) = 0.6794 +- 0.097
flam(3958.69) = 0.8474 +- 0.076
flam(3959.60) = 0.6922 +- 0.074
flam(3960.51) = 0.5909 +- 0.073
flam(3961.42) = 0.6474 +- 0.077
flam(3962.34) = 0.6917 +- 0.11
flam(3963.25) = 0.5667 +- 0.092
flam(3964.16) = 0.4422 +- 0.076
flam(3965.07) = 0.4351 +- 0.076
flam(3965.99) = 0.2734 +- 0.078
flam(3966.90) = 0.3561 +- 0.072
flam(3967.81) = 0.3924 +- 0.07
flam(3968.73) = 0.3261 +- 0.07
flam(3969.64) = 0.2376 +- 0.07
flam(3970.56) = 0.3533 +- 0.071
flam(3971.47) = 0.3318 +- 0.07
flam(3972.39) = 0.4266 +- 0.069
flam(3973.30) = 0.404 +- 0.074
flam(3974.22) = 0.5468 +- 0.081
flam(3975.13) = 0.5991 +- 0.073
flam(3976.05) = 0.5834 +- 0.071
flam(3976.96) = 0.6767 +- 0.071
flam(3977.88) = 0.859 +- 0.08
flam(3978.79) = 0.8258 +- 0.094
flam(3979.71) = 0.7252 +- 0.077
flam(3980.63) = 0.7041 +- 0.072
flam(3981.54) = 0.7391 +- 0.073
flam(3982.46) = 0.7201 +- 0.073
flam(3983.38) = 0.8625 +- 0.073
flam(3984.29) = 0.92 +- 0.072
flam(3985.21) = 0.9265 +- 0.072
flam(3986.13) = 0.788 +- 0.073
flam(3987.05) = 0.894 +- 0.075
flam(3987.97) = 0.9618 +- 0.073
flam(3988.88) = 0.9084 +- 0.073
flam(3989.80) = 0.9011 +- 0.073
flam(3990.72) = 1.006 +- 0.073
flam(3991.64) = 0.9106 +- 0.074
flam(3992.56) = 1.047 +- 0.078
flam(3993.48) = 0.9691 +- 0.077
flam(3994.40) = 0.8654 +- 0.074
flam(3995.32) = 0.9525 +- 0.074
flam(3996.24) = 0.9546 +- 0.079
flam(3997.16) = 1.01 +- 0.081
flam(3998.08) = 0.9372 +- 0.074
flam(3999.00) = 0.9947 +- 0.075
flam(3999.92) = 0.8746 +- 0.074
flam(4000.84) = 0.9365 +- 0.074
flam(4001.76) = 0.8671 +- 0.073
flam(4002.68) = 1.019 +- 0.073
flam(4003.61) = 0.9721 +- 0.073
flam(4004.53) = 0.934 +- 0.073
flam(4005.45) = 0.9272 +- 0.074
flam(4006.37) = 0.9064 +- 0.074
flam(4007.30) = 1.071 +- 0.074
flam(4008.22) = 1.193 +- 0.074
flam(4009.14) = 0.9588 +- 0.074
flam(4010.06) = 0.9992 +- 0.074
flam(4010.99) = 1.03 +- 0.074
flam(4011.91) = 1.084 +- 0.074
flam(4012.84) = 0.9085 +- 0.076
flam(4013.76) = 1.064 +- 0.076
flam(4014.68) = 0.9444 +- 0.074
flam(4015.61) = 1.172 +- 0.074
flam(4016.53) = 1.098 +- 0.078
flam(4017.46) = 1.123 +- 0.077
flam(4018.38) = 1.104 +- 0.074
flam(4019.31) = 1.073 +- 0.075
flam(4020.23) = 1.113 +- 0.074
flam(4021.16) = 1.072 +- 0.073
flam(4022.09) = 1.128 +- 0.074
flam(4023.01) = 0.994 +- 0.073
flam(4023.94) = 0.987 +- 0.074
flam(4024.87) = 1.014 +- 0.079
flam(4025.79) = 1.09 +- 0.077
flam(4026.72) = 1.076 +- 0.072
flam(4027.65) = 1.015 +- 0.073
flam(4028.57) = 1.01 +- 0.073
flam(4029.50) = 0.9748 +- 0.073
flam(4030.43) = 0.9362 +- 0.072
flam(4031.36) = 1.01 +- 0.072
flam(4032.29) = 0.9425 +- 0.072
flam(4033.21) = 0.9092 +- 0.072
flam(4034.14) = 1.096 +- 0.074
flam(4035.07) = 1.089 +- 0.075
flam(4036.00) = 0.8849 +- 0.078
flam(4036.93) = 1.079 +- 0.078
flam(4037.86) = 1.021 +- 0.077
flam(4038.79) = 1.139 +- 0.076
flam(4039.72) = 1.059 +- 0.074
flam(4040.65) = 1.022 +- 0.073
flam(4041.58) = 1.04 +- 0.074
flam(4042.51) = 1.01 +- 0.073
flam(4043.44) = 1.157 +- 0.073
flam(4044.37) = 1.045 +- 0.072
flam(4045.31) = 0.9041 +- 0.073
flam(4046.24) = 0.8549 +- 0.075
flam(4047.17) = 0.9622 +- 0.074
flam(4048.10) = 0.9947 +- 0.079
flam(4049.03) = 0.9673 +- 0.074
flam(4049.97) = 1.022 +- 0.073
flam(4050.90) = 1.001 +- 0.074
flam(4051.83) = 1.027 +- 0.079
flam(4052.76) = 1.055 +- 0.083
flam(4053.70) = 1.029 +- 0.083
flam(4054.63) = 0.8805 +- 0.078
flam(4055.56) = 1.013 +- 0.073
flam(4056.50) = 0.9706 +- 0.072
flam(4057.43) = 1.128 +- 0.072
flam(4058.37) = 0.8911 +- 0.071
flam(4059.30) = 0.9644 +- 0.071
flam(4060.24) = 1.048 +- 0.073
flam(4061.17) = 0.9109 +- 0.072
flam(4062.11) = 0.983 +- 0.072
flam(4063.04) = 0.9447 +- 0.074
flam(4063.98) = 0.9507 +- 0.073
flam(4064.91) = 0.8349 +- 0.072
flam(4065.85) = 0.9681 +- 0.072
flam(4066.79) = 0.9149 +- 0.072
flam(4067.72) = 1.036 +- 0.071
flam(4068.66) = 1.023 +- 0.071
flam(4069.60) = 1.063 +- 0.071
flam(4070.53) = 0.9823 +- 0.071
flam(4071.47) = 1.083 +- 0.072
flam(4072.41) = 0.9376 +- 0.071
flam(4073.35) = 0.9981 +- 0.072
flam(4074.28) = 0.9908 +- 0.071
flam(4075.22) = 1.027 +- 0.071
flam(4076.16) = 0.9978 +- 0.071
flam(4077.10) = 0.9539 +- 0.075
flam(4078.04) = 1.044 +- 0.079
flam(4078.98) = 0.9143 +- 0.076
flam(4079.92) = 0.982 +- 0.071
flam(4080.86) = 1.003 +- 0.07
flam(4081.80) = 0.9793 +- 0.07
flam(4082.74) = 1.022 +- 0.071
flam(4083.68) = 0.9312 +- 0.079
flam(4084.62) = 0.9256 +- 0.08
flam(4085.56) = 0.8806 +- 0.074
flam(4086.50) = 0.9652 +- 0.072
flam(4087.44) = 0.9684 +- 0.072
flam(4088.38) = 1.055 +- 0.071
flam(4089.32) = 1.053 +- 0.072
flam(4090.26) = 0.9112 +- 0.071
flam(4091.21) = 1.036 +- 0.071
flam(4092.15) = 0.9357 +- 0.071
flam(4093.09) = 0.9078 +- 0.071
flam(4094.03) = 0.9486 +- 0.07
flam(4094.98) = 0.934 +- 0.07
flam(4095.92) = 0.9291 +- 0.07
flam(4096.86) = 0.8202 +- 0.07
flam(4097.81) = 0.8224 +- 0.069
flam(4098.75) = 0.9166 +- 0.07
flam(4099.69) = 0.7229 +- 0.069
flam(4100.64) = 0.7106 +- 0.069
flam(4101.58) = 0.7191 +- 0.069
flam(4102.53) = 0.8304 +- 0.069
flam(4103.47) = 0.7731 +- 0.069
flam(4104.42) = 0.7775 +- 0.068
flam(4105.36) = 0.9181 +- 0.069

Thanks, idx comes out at 1.65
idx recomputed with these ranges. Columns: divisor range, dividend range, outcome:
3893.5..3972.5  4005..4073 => 1.70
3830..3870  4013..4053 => 1.91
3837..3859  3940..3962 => 1.27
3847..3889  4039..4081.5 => 1.71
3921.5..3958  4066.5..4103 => 1.69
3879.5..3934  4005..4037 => 1.67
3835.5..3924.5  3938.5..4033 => 1.32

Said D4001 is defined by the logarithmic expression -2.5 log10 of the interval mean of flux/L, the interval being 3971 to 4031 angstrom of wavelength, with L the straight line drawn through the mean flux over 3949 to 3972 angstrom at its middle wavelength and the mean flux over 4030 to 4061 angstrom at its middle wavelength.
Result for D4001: -0.158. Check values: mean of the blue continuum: 0.593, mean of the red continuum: 1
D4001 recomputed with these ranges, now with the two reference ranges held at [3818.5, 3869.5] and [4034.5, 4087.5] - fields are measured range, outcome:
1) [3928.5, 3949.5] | 0.427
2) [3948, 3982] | 0.296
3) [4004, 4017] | -0.142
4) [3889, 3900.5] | 0.098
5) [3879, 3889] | 0.136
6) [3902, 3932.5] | 0.028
